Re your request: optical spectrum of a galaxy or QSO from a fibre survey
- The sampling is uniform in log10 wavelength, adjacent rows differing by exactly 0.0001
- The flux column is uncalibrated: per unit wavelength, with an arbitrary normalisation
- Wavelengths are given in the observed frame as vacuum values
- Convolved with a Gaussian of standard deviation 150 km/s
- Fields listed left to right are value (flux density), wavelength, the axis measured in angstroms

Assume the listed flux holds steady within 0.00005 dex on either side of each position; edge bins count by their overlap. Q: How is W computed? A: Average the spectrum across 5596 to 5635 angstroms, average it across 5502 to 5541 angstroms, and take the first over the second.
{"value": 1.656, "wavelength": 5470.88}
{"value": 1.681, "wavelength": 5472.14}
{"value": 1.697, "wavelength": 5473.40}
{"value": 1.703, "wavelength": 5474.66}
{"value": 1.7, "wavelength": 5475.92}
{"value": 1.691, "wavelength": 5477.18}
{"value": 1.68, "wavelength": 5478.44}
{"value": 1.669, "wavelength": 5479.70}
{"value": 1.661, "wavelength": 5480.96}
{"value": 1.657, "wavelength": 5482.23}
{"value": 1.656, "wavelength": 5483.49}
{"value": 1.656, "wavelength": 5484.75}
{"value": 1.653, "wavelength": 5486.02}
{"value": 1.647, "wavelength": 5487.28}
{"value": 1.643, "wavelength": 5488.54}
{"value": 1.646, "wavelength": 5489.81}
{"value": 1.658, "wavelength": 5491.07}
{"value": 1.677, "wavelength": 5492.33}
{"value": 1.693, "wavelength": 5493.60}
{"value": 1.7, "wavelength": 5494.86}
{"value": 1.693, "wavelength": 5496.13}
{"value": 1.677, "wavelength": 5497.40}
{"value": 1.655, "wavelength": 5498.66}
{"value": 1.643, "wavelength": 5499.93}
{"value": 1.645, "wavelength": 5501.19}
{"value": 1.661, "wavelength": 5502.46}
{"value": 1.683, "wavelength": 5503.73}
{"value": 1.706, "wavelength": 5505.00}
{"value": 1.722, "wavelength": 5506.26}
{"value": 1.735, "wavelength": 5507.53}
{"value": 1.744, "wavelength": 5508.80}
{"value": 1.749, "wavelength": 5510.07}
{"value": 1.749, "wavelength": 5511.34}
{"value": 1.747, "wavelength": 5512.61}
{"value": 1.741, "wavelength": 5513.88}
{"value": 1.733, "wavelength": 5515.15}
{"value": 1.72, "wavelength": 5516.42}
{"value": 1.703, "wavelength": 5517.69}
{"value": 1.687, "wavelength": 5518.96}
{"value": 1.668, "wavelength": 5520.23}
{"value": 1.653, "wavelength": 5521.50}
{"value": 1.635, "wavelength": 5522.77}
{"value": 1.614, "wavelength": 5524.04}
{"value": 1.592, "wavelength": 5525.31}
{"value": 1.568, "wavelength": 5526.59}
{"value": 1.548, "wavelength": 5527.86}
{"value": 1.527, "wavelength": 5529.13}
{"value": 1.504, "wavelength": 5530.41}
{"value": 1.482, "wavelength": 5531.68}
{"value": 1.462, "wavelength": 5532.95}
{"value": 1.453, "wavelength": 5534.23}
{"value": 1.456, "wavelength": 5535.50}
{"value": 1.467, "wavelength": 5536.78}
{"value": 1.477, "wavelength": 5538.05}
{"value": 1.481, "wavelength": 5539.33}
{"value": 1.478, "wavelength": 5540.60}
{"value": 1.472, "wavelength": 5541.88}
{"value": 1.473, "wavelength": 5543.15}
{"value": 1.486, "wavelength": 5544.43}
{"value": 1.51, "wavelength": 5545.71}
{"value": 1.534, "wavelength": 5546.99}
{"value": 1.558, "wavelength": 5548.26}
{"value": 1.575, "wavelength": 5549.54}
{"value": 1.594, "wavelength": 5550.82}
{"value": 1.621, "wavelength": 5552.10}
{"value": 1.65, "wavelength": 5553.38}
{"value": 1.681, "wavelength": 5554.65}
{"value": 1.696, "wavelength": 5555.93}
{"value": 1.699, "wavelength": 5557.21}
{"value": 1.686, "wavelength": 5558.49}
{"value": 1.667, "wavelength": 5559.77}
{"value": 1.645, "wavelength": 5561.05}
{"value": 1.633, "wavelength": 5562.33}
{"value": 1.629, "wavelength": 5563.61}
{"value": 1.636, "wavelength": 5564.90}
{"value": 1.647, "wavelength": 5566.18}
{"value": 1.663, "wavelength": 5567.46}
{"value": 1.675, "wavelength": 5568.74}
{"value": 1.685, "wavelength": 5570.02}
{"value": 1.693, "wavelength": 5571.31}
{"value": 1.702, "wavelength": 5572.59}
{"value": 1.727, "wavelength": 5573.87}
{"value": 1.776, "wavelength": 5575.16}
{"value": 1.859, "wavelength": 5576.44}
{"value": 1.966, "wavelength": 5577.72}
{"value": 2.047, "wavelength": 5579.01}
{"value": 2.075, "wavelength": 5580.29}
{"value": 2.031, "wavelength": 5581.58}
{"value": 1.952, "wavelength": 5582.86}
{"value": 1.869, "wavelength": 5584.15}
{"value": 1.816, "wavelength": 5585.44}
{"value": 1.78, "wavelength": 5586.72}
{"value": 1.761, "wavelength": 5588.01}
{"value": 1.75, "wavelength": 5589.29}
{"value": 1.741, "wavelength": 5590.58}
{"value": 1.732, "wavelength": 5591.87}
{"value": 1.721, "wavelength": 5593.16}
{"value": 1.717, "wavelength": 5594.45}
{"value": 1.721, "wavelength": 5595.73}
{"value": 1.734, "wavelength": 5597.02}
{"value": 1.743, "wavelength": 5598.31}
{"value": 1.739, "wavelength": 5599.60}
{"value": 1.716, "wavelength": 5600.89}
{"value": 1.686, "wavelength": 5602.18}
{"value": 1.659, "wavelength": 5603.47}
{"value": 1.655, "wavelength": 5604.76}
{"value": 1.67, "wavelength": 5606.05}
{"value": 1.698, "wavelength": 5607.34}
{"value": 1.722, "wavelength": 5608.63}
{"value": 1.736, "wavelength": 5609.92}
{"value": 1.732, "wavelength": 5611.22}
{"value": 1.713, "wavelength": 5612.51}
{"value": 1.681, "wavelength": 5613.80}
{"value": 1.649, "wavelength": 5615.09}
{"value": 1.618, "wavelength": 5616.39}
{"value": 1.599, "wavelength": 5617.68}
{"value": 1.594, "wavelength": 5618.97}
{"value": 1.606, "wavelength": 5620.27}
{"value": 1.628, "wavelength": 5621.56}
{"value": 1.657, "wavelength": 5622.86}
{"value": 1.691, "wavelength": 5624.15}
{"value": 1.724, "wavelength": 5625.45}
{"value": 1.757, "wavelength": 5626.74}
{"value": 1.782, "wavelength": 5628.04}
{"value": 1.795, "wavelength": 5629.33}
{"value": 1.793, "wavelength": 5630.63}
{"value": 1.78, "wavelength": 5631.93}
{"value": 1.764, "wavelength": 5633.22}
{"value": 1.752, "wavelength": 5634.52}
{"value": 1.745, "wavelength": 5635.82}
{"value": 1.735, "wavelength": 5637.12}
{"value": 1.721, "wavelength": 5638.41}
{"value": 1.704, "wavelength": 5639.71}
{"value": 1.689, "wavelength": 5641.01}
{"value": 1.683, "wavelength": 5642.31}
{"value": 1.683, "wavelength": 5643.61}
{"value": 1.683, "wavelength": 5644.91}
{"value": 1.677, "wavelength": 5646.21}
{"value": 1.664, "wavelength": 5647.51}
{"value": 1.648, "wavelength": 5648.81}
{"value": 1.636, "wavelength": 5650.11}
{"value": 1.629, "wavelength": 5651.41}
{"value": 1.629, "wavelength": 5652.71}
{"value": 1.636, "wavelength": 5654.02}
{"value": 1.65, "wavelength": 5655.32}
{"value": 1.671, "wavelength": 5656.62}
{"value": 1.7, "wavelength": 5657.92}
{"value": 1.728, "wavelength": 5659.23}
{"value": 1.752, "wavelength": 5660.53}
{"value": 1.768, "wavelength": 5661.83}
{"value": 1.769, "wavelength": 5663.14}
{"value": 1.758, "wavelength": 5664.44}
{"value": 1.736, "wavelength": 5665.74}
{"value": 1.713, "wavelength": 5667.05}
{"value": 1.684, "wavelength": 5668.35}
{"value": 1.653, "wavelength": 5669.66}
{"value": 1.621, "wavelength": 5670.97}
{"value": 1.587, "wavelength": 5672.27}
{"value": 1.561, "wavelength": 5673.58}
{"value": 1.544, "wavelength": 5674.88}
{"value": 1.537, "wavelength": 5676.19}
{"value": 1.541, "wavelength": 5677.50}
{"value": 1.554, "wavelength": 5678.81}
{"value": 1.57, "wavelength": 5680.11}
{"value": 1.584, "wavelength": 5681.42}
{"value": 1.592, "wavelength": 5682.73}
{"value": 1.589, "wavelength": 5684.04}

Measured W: 1.05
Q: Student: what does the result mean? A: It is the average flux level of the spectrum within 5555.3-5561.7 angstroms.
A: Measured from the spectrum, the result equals 1.68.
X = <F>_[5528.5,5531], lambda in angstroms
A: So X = 1.51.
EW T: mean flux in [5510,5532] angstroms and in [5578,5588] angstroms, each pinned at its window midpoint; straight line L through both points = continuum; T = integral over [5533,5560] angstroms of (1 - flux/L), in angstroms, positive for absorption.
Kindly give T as 3.2 angstroms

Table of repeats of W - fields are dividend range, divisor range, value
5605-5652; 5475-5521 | 1.00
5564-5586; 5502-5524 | 1.06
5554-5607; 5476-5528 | 1.04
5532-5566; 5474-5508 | 0.94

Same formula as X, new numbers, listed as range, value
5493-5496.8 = 1.69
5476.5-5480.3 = 1.68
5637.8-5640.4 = 1.71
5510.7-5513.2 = 1.75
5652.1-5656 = 1.64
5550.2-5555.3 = 1.64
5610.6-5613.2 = 1.72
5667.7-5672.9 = 1.64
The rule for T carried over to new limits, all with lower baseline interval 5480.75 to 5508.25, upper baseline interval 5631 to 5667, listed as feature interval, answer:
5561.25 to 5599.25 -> -1.9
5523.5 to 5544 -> 2.2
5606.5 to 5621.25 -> 0.3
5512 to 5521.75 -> -0.2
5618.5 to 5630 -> 0.0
